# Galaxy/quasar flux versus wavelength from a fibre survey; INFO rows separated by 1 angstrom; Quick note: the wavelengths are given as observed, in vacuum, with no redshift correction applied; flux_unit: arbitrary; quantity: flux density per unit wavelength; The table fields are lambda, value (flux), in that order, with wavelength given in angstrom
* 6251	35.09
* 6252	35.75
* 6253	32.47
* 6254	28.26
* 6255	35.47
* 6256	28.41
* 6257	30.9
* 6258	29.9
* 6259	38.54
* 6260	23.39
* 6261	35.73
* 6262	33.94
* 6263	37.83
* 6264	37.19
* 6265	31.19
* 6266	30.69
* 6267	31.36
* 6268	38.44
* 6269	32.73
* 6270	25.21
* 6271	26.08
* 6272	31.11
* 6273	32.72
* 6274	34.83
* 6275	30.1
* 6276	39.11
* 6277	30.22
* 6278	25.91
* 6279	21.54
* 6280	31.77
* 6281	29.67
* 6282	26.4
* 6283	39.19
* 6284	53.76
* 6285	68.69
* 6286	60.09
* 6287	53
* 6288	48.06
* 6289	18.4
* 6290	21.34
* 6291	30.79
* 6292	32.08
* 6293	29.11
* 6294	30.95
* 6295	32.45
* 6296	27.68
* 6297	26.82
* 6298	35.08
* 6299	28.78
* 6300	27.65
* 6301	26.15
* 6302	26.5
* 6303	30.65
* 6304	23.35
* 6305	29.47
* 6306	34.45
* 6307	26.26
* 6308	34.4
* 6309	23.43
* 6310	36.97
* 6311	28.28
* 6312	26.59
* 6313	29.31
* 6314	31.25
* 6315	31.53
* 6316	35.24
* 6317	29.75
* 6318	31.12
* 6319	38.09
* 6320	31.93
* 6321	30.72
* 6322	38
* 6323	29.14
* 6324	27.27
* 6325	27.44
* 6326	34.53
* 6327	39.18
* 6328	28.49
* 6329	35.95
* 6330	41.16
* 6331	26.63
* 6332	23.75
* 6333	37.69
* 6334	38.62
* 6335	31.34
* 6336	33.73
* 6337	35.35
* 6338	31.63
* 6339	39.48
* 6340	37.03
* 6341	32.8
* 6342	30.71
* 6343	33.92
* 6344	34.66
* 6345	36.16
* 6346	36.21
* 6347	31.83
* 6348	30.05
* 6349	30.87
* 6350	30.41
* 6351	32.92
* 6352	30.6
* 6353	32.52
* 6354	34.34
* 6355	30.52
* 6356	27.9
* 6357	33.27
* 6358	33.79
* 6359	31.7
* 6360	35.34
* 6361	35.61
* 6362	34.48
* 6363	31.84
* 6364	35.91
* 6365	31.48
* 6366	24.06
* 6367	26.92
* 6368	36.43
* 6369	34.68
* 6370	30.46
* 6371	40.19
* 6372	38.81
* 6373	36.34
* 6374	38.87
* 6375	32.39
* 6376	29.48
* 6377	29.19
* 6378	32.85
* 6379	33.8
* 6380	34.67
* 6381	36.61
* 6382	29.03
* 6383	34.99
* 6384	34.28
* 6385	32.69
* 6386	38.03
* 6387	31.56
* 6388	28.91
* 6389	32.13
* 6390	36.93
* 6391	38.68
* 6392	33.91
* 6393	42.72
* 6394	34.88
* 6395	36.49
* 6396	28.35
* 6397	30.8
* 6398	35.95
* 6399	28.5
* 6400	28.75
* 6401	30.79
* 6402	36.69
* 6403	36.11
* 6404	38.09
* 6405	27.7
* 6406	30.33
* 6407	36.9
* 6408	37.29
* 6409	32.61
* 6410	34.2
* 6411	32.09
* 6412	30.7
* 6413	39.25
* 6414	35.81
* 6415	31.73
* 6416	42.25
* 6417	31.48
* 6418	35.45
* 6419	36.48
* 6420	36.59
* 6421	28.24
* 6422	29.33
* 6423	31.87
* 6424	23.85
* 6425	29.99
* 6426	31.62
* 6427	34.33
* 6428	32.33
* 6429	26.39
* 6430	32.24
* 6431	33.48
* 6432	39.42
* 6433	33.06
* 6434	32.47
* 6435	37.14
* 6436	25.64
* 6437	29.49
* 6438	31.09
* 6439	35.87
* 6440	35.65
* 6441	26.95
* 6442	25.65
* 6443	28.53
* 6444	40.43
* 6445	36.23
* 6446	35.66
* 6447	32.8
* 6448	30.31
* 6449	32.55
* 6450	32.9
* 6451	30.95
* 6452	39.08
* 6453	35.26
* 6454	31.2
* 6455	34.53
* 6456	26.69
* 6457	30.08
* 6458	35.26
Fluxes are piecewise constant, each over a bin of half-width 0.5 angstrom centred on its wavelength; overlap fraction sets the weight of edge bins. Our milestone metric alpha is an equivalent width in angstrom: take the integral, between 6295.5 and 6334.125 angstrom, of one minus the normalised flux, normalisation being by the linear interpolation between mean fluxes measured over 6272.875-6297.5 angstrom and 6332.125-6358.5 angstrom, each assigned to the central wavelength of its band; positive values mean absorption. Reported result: 3.6 angstrom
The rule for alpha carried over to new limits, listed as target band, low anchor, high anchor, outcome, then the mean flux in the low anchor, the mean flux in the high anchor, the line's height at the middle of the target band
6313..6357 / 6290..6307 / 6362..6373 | -2.09 angstrom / 29.2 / 33.3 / 31.3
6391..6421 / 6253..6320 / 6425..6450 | -1.63 angstrom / 32.5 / 32.4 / 32.4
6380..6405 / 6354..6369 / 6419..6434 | -1.44 angstrom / 32.3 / 31.8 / 32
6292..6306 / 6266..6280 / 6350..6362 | 0.98 angstrom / 30.8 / 32.6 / 31.3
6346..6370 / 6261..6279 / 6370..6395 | 1.37 angstrom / 32.1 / 34.6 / 34.1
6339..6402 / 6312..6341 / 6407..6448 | -0.76 angstrom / 32.9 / 32.9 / 32.9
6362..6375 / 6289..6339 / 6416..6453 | -0.87 angstrom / 30.9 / 32.5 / 31.7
